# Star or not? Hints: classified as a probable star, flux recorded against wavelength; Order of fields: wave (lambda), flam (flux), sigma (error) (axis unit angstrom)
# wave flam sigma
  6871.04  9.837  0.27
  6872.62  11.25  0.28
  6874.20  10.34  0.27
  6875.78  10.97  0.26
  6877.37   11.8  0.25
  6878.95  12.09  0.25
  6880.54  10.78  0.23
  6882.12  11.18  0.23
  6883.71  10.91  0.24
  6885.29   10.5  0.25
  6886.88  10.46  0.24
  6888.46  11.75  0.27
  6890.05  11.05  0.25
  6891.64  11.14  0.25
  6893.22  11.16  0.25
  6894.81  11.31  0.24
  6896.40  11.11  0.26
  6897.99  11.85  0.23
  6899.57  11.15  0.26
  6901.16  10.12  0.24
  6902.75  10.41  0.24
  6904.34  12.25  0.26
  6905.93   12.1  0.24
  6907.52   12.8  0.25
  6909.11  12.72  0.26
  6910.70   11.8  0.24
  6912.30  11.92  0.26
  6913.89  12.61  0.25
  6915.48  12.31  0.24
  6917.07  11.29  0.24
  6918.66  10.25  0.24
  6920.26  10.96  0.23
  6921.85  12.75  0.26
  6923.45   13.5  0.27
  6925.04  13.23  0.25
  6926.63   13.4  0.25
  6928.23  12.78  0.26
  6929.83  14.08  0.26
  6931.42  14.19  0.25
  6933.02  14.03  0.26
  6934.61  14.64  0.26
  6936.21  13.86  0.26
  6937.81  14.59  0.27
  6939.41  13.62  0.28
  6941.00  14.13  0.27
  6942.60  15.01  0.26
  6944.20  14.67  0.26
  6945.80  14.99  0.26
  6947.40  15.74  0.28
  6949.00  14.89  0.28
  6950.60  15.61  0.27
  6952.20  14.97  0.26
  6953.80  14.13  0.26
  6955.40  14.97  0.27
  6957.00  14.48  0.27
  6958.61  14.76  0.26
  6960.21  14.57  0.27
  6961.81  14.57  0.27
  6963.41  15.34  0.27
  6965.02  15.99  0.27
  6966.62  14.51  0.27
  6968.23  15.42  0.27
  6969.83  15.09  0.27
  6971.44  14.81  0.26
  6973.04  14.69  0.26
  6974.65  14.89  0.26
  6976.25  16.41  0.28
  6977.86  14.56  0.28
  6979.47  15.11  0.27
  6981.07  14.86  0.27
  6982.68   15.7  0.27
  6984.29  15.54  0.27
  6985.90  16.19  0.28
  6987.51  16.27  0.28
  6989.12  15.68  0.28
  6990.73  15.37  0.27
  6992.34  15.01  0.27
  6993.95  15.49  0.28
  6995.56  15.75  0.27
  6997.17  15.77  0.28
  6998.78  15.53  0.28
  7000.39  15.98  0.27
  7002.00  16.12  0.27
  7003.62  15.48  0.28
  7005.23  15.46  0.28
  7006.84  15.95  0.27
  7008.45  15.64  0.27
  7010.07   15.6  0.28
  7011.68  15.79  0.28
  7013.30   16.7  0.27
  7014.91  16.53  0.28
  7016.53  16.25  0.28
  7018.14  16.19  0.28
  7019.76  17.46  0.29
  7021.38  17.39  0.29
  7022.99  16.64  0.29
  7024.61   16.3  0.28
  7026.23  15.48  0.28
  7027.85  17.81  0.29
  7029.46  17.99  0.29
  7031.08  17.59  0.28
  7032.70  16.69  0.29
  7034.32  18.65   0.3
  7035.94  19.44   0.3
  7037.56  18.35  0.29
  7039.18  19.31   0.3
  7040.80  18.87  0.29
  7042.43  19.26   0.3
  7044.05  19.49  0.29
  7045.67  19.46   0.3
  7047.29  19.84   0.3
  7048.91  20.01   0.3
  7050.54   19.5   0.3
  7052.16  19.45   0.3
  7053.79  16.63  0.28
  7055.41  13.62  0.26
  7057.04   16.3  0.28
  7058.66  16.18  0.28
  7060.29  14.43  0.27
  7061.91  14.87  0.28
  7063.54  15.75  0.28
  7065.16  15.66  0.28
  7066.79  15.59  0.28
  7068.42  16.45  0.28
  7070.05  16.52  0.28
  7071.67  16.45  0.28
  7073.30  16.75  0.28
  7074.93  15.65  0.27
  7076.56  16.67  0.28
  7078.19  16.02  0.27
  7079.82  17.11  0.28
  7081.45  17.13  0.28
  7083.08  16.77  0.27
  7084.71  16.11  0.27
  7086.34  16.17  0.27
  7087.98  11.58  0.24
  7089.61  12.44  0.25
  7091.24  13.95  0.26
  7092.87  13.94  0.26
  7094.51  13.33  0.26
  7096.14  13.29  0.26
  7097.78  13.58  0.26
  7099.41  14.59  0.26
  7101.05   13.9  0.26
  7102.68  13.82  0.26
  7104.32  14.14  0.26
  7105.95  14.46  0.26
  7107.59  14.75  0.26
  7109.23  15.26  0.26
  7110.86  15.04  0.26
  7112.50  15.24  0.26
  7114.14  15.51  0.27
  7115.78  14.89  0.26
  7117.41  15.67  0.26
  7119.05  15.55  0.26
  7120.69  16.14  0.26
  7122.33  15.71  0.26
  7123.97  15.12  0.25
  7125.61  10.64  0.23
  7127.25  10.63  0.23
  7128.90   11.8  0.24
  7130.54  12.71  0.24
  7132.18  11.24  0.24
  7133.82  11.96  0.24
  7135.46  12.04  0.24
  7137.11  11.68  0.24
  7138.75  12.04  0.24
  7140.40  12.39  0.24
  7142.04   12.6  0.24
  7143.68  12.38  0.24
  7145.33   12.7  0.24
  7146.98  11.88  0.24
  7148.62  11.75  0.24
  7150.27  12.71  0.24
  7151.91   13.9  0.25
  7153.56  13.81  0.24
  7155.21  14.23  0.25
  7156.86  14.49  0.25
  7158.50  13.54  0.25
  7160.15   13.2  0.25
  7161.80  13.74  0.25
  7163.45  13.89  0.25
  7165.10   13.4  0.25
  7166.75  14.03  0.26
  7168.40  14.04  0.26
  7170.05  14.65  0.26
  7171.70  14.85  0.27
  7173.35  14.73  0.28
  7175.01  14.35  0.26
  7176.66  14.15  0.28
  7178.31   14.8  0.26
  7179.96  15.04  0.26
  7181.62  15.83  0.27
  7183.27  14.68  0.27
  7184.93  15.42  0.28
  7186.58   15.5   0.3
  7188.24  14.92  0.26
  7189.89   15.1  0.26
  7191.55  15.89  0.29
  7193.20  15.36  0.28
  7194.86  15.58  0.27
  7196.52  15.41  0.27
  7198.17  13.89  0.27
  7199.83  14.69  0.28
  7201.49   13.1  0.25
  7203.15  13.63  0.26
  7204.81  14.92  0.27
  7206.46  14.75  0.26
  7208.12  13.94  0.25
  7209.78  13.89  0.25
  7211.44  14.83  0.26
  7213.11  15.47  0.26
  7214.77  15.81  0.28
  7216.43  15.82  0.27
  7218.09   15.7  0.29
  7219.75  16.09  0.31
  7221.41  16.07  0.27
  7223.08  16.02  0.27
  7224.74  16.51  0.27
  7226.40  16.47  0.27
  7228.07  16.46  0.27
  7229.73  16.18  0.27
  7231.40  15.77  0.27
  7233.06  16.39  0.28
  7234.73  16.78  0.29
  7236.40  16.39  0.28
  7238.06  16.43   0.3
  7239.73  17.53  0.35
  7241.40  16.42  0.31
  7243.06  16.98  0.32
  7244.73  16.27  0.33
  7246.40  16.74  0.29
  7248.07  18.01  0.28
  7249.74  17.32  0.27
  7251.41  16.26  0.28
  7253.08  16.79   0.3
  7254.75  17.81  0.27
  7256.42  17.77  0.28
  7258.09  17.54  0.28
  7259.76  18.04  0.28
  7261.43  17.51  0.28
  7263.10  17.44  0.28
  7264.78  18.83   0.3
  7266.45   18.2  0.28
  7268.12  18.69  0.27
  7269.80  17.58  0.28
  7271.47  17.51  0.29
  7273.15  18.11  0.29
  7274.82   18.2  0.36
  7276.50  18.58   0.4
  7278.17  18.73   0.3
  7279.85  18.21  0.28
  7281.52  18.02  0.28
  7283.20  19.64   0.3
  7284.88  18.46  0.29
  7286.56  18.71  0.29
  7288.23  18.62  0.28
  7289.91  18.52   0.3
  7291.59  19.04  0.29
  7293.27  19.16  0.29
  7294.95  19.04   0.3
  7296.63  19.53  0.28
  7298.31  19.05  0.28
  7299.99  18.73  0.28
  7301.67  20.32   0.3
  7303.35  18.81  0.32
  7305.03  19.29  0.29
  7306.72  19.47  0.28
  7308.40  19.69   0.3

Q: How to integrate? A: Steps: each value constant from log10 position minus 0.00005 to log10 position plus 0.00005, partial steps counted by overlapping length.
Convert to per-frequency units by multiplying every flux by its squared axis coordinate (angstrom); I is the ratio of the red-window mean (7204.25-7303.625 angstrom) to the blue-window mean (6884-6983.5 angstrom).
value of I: 1.4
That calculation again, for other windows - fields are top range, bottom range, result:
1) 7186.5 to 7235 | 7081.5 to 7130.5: 1.11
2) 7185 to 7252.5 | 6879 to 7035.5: 1.18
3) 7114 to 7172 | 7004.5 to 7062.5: 0.80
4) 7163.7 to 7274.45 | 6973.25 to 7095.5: 1.03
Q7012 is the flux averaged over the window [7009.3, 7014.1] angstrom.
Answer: 16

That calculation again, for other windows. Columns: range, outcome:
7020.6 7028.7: 16.7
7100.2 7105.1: 13.9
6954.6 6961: 14.7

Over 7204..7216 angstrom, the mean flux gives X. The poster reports 14.8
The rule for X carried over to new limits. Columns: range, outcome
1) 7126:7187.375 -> 13.4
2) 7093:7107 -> 13.9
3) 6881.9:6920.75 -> 11.4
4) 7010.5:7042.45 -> 17.4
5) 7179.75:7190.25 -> 15.2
